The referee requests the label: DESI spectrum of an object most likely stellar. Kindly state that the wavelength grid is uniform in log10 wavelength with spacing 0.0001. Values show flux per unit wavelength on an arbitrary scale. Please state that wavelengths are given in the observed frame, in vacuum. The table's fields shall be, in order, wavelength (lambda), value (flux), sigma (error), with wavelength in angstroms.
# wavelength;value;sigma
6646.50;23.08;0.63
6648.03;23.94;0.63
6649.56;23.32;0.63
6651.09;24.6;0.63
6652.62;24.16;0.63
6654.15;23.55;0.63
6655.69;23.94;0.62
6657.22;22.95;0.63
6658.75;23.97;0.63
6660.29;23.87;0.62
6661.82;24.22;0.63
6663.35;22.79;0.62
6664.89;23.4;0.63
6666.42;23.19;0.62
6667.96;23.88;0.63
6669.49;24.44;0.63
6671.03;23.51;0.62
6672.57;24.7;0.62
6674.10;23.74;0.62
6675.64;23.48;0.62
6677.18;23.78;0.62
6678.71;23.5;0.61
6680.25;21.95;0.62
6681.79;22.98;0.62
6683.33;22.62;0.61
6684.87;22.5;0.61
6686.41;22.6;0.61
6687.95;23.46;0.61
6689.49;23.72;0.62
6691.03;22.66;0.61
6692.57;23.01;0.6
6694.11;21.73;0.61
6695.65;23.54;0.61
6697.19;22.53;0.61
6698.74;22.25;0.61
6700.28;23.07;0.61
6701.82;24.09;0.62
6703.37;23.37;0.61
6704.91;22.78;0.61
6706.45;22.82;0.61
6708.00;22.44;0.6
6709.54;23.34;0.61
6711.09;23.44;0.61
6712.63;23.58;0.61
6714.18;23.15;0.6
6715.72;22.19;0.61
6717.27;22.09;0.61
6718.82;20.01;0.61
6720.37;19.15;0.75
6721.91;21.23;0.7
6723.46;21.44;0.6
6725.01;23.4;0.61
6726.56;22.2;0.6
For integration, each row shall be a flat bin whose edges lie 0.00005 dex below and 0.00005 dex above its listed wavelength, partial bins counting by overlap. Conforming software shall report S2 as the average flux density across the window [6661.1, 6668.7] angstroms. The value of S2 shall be 23.5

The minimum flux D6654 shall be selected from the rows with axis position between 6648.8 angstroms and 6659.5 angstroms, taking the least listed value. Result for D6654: 22.95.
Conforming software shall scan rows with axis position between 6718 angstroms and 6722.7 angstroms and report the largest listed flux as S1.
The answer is 21.23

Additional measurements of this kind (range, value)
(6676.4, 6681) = 23.78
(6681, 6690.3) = 23.72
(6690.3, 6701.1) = 23.54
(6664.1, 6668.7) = 23.88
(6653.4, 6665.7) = 24.22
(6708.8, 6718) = 23.58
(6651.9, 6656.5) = 24.16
